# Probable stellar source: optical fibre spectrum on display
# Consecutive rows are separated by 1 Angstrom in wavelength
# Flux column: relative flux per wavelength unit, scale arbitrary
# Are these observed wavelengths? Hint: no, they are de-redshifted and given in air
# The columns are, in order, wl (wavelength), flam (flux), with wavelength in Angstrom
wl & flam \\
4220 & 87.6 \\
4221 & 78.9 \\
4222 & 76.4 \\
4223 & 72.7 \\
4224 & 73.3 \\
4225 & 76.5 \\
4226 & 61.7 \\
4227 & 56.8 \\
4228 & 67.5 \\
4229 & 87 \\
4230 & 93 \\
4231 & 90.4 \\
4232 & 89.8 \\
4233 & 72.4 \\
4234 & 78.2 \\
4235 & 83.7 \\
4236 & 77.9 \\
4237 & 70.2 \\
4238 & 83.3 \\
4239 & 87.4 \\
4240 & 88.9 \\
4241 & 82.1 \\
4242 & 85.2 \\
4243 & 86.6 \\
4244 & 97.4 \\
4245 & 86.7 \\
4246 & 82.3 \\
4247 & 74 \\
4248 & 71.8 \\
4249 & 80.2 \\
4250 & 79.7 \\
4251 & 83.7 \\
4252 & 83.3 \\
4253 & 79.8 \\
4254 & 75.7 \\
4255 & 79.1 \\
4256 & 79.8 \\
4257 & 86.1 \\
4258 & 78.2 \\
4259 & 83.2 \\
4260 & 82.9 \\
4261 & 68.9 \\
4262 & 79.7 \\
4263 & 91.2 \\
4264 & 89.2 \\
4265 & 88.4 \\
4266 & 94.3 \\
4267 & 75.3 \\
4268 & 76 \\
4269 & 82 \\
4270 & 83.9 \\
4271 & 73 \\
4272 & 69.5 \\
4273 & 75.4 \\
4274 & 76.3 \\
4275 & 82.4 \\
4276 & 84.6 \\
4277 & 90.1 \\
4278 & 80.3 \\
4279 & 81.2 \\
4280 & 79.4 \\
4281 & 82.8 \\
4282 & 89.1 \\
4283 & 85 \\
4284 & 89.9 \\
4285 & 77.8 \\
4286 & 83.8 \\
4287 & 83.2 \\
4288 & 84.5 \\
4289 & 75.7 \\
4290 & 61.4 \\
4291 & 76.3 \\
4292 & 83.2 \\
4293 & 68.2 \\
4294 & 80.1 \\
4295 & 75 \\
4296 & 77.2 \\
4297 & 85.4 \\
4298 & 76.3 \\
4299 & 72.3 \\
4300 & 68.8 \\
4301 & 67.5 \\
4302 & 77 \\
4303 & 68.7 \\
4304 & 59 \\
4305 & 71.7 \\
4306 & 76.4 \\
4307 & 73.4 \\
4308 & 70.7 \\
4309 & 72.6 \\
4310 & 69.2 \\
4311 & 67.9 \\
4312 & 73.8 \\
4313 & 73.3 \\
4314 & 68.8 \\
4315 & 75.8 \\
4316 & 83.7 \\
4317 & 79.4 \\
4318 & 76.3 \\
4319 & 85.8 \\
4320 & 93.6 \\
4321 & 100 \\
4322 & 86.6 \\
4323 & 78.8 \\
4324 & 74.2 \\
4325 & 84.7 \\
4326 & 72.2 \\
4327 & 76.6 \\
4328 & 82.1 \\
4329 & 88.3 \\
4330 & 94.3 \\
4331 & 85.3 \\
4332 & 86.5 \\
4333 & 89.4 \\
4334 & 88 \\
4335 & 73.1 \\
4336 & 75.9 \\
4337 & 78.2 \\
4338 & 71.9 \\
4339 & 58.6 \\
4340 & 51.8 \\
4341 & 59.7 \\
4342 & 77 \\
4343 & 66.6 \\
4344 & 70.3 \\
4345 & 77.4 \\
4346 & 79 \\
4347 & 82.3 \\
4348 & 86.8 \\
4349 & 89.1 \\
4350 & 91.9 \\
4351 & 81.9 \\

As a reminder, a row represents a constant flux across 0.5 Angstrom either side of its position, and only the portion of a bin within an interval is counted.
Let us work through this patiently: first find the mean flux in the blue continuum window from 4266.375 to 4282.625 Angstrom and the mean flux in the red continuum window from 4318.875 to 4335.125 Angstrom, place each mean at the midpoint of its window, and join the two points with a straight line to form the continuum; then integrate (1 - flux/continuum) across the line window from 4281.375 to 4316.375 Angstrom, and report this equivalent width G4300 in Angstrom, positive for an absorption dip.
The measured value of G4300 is 2.9 Angstrom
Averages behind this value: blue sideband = 80.2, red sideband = 84.9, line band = 75.5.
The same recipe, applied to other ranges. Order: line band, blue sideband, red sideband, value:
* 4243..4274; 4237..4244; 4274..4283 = 1.2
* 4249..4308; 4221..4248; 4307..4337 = 0.8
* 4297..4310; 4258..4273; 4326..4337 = 1.7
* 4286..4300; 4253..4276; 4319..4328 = 0.9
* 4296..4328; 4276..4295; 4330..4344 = 0.5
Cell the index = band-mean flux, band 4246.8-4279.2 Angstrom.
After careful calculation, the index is 80.6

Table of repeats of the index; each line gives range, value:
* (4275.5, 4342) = 77.8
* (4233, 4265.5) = 81.9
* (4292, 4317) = 73.4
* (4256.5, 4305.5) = 79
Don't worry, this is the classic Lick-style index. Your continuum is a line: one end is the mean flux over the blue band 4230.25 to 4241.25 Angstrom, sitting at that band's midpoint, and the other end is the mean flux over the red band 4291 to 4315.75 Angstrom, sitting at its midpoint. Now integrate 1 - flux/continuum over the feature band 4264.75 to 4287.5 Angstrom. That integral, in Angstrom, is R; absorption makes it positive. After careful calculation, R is -1.5 Angstrom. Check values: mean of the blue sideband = 82.5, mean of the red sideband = 73.2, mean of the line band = 81.8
